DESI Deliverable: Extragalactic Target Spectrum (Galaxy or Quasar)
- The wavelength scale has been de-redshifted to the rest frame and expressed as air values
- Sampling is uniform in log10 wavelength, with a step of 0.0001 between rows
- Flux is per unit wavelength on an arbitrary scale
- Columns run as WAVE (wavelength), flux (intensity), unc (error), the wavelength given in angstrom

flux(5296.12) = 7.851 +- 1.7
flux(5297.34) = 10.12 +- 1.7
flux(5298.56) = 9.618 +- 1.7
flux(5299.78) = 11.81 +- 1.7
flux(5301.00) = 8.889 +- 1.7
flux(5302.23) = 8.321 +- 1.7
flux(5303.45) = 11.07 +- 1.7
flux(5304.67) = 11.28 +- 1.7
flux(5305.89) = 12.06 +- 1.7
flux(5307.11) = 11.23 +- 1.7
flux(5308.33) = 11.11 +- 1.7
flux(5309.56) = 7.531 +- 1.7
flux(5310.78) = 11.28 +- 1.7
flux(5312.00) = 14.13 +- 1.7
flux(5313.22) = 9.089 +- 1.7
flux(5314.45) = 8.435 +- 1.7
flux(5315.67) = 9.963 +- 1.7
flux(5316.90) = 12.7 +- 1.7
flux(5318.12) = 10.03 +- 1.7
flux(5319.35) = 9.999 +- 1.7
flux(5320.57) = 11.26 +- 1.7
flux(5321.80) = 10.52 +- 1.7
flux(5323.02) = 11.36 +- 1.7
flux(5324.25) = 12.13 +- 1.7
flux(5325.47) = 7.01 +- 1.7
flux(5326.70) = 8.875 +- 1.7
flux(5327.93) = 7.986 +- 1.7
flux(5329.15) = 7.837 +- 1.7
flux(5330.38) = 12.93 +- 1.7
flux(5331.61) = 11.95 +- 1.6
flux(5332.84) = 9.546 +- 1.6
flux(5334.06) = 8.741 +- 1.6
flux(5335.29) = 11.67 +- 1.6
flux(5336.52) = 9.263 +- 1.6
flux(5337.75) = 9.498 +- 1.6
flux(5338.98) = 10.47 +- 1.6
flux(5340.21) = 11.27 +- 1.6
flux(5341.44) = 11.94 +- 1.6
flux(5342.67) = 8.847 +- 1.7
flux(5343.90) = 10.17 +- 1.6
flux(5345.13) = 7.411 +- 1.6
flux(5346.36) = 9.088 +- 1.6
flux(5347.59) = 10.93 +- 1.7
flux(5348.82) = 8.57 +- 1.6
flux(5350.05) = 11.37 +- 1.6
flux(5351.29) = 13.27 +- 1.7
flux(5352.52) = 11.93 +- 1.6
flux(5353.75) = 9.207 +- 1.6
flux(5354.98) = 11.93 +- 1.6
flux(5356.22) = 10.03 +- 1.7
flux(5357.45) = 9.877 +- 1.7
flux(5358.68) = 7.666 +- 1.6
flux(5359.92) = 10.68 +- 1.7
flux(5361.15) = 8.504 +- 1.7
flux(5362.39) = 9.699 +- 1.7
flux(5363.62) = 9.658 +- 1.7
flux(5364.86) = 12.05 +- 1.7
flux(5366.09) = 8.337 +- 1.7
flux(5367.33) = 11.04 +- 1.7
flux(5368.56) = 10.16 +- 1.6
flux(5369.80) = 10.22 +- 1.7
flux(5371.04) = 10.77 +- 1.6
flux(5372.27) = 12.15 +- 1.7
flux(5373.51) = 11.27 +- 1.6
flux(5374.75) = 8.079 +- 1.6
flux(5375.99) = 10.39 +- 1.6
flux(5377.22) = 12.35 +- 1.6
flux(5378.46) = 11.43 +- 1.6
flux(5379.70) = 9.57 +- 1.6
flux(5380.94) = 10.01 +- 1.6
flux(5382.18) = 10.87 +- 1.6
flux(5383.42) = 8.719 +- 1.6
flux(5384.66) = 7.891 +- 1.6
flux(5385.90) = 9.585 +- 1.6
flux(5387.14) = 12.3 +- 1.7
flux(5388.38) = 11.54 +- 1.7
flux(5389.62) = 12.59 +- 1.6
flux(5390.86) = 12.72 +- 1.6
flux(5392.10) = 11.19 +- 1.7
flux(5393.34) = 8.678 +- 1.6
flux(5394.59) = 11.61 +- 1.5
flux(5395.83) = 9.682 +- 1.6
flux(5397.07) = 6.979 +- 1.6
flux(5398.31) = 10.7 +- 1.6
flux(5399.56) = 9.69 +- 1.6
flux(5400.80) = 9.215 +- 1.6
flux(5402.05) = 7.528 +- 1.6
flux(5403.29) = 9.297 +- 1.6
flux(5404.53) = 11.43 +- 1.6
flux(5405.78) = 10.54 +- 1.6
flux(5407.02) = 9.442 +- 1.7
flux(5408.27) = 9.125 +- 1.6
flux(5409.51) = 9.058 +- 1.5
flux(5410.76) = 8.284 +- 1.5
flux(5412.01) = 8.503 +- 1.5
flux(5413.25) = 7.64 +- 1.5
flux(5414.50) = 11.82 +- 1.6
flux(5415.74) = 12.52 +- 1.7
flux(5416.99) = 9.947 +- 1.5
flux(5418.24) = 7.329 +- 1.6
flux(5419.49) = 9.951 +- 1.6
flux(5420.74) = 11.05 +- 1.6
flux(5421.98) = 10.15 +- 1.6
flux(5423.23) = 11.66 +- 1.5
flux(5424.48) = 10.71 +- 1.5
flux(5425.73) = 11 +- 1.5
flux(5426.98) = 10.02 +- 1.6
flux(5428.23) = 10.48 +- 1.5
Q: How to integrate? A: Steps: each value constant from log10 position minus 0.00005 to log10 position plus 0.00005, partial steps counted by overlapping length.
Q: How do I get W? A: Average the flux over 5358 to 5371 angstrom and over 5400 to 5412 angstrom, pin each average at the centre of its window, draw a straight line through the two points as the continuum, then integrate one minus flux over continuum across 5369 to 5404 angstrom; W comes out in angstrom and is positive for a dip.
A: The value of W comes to -2.6 angstrom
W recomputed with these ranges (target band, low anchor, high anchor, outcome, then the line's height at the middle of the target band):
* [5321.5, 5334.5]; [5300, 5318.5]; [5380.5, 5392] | 0.8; 10.6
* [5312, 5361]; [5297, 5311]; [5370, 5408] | 0.6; 10.3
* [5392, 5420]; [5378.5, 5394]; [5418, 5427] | 2.4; 10.4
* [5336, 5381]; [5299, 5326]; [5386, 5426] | 0.3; 10.3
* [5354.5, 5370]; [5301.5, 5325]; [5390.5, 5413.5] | 0.1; 10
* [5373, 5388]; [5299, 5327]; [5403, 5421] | -0.4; 9.94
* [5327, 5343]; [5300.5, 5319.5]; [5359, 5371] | 0.2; 10.3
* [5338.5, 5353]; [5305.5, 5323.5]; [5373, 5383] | 0.2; 10.6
